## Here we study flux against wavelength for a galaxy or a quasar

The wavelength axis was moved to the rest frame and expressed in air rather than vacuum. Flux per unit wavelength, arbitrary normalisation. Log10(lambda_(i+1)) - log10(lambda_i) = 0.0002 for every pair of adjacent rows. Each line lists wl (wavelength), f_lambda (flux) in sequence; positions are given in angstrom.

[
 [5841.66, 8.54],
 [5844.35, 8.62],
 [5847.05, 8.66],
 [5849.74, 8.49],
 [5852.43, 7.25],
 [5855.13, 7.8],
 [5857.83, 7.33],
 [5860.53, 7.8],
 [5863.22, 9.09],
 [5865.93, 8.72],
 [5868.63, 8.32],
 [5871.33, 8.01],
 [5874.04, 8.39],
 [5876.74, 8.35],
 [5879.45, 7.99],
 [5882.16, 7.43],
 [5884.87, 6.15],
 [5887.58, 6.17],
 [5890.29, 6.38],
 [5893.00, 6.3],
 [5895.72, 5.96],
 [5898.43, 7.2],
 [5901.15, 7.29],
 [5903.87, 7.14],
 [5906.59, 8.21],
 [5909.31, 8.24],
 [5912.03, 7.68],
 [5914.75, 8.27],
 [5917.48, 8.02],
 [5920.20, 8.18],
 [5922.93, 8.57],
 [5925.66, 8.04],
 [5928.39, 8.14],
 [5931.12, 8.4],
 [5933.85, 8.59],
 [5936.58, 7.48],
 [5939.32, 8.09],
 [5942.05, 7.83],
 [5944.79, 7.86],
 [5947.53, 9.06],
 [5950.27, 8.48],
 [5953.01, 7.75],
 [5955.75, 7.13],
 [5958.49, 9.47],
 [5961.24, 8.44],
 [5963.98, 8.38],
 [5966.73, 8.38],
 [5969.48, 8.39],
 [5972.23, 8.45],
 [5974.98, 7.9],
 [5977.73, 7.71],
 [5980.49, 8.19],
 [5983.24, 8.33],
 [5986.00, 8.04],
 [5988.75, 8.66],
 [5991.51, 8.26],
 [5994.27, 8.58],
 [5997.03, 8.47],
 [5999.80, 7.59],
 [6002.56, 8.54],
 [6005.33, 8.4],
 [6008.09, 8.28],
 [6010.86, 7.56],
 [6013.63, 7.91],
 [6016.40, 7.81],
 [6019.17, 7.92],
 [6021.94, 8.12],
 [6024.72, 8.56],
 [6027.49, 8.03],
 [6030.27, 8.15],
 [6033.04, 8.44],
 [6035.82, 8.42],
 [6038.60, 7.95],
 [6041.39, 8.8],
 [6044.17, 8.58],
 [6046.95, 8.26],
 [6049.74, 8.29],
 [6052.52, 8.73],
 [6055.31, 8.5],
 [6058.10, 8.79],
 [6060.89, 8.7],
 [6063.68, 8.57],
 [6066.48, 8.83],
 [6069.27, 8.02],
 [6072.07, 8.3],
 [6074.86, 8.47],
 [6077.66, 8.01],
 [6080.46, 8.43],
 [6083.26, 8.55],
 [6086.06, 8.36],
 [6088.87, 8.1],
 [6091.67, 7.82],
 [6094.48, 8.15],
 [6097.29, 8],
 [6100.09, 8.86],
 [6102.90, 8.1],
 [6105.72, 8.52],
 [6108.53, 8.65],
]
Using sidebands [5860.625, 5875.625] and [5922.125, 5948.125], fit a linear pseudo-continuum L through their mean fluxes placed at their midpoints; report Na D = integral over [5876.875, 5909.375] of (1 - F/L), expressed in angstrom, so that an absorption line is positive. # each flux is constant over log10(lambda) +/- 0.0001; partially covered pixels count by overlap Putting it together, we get 5.1 angstrom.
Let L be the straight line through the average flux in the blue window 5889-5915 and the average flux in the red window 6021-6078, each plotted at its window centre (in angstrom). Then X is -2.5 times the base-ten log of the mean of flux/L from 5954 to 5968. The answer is -0.09 mag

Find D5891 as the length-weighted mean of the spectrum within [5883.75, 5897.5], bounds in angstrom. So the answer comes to 6.23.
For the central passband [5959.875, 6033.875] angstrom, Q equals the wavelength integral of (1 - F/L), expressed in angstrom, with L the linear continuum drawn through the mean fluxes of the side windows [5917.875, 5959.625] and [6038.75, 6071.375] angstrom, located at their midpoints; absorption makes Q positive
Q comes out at 1.4 angstrom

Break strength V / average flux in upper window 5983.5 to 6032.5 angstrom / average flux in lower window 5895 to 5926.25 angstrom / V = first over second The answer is 1.05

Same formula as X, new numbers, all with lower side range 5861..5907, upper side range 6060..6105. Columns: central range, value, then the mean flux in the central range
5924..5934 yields -0.08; 8.27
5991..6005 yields -0.04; 8.29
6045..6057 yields -0.04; 8.46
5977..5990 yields -0.04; 8.21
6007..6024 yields 0.01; 7.95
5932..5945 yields -0.04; 8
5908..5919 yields -0.06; 8.06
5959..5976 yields -0.08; 8.39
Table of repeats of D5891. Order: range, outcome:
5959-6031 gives 8.21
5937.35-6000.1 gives 8.24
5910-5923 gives 8.11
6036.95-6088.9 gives 8.44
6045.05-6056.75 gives 8.45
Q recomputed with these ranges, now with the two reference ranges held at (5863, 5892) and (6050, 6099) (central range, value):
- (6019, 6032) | 0.0 angstrom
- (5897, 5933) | -0.8 angstrom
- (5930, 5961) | -1.2 angstrom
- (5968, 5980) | -0.2 angstrom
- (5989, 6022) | -0.1 angstrom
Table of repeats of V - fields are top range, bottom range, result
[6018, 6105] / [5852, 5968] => 1.06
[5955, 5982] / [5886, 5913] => 1.17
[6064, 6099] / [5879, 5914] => 1.17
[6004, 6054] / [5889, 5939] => 1.07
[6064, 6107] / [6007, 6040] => 1.03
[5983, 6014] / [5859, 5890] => 1.05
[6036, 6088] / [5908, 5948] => 1.04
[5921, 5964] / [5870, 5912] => 1.13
